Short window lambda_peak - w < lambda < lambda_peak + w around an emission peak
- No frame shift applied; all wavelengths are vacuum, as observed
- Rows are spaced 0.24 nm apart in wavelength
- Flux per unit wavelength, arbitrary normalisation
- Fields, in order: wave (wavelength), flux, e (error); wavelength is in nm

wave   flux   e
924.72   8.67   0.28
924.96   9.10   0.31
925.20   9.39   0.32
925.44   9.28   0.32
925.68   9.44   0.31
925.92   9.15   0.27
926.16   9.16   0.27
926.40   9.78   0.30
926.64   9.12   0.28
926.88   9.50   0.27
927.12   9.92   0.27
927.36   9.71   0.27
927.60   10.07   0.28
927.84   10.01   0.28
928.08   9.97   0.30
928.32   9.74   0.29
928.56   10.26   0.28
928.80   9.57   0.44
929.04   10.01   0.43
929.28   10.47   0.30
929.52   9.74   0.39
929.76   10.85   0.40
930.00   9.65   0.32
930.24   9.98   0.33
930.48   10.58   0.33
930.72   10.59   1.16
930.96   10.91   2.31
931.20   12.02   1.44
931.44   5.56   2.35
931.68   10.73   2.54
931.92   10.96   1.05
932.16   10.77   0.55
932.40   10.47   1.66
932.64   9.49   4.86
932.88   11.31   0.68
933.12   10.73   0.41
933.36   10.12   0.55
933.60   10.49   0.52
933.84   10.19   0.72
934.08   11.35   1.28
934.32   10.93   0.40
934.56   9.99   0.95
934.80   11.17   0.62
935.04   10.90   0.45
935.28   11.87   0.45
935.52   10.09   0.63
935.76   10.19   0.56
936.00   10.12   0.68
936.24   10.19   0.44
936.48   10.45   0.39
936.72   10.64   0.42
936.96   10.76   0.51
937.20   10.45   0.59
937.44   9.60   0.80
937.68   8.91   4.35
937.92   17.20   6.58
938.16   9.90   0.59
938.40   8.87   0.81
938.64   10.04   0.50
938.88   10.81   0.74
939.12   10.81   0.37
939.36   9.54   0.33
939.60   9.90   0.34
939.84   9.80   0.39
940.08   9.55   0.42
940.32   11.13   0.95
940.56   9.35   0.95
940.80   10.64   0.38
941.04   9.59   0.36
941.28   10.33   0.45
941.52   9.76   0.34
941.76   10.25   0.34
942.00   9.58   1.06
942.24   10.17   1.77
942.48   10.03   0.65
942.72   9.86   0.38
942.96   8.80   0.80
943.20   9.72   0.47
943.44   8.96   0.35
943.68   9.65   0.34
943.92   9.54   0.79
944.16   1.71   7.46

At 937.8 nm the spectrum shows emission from Mg II 2798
